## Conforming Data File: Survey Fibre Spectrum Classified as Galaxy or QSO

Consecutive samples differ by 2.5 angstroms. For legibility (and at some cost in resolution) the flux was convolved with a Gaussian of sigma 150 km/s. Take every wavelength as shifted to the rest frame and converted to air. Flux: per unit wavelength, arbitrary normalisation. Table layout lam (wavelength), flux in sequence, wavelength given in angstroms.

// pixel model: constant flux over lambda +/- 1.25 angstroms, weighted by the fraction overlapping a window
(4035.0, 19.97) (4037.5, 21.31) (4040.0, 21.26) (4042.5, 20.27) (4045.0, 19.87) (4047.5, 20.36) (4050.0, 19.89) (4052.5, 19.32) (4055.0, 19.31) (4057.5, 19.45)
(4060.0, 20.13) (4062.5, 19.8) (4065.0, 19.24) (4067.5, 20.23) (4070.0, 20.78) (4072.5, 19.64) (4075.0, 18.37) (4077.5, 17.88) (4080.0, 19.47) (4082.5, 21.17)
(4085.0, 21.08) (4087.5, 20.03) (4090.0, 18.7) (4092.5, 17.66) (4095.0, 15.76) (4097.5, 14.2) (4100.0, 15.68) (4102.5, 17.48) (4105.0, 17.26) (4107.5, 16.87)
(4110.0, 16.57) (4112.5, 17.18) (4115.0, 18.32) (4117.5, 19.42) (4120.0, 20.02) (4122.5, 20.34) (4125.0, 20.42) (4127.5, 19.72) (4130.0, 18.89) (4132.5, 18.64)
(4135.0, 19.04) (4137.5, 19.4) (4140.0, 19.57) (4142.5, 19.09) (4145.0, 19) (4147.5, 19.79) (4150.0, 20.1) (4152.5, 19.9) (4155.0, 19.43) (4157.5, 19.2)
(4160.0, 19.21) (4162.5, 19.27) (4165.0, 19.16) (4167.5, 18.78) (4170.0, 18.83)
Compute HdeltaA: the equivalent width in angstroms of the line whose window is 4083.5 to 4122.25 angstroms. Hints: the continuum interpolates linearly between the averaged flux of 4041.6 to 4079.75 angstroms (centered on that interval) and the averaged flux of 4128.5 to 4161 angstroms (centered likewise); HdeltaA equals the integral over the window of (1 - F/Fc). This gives 3.3 angstroms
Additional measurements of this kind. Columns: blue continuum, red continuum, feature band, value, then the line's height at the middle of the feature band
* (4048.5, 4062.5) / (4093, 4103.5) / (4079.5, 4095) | -2.3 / 16.8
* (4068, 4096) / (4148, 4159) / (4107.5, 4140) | 0.9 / 19.5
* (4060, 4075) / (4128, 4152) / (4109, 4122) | 0.7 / 19.5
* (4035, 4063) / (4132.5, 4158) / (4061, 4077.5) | 0.3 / 19.9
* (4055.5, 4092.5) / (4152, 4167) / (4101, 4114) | 1.6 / 19.5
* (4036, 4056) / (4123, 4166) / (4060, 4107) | 3.1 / 19.9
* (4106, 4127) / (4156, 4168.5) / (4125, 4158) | -0.9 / 18.9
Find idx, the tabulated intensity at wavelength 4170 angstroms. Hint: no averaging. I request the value 18.83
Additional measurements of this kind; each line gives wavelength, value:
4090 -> 18.7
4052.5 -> 19.32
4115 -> 18.32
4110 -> 16.57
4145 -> 19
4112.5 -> 17.18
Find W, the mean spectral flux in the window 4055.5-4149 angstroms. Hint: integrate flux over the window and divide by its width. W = 18.8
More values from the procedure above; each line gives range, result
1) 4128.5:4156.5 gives 19.4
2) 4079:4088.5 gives 20.5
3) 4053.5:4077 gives 19.6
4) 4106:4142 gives 18.9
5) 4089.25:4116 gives 16.8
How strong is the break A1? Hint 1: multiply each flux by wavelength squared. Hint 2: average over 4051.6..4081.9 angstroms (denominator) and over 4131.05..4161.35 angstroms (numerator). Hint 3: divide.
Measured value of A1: 1.03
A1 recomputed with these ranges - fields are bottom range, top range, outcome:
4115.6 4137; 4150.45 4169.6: 1.00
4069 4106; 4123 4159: 1.09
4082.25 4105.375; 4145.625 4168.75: 1.13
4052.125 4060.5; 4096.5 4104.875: 0.84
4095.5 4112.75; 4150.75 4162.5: 1.22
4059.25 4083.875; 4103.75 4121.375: 0.93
